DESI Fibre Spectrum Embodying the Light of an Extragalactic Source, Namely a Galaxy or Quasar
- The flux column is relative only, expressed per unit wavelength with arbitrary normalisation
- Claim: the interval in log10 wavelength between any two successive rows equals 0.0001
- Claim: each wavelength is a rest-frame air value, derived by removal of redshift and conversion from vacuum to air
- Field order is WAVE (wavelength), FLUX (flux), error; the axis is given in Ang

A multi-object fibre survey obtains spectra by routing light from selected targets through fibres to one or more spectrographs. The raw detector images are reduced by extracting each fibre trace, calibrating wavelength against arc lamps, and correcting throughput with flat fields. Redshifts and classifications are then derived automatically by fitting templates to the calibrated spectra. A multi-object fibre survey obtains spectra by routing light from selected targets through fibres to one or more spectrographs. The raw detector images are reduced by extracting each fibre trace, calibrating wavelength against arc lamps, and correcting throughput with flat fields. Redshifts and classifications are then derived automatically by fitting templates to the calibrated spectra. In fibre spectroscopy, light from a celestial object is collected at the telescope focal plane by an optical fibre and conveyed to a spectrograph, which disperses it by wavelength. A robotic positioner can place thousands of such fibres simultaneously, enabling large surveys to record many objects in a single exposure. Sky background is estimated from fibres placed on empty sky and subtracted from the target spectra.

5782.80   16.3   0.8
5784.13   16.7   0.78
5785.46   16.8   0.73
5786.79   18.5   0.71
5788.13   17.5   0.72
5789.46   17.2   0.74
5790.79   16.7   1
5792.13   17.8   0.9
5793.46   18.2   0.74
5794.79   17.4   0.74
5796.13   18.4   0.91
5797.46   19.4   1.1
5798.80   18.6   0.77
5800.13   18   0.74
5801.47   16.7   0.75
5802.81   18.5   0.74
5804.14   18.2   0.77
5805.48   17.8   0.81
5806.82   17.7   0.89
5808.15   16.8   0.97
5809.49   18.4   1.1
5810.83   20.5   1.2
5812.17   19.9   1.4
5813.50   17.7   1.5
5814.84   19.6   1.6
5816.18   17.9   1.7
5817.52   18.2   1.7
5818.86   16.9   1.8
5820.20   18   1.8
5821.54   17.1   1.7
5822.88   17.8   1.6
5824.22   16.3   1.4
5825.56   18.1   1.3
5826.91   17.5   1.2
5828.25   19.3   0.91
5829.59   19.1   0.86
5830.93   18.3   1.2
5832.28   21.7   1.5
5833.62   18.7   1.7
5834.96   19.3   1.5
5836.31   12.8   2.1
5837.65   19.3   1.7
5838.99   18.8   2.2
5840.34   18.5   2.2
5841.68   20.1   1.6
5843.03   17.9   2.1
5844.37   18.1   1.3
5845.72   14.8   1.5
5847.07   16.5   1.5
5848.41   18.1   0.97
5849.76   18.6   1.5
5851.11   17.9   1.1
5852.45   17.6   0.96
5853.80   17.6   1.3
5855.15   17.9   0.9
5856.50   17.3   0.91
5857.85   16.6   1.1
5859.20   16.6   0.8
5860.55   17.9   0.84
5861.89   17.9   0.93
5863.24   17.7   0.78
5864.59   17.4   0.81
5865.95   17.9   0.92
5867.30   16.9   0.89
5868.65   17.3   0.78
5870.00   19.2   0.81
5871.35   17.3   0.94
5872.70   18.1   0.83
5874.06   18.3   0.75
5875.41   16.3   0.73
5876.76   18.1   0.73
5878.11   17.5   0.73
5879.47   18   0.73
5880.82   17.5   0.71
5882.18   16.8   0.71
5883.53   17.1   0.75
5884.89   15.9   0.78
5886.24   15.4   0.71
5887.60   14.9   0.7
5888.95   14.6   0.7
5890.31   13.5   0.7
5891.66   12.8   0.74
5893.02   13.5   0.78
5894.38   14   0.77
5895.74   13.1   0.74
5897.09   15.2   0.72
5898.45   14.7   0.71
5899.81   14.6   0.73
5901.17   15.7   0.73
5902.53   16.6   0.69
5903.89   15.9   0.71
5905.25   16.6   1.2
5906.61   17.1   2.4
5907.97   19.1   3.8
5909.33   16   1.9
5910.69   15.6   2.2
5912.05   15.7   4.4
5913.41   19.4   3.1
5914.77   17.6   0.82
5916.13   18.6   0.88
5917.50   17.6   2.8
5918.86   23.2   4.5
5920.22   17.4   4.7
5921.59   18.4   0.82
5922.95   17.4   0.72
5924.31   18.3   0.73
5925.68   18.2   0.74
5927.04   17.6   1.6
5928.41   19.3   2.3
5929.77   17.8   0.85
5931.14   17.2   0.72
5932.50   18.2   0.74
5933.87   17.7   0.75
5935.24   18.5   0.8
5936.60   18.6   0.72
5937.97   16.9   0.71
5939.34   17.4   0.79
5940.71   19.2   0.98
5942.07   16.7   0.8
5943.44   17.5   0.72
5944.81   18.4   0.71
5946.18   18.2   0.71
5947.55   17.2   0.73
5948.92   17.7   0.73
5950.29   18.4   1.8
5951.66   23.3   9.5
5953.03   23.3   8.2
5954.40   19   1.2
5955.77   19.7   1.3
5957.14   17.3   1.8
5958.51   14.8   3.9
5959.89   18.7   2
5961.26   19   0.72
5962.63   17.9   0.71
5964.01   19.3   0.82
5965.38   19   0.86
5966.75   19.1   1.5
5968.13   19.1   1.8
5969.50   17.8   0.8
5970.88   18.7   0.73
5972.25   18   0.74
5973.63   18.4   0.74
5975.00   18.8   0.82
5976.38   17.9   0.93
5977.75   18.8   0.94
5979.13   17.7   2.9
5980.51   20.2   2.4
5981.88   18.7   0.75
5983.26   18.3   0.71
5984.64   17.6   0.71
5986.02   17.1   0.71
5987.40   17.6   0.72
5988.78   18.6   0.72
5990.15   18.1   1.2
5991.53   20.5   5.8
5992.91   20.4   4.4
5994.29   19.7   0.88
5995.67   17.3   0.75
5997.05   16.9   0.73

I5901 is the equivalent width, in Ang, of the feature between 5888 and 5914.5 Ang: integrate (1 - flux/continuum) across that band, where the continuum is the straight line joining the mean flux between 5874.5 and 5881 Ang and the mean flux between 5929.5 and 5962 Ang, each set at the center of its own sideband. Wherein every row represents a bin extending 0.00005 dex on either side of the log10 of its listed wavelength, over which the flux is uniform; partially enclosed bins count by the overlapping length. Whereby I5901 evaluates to 3.5 Ang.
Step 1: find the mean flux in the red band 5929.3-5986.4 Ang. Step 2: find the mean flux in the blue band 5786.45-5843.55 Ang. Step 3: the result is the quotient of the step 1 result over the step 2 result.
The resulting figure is 1.0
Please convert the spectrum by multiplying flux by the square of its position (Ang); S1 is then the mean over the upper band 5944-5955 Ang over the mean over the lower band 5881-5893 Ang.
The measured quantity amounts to 1.31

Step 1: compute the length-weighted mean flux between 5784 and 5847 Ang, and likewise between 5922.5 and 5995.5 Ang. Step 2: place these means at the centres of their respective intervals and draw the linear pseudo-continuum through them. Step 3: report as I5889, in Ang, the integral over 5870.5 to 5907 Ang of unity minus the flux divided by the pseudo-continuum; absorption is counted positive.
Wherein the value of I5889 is 4.7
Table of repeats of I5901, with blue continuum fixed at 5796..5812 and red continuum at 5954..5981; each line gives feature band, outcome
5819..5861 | 1.06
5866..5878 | 0.43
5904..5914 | 0.76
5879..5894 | 2.43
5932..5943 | 0.31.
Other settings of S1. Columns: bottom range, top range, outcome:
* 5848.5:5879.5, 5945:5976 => 1.10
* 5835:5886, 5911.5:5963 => 1.08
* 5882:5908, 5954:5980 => 1.24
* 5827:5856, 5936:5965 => 1.06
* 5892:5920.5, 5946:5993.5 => 1.16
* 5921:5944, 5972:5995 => 1.06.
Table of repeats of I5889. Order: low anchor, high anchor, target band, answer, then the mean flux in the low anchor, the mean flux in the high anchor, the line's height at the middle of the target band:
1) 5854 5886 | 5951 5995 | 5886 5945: 3.9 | 17.4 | 18.8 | 18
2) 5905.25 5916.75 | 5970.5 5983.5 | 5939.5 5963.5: -0.7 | 17.3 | 18.6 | 18.1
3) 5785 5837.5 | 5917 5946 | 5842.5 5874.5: 1.0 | 18.1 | 18.2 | 18.1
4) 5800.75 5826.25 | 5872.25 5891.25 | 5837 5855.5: -0.7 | 18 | 16.5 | 17.3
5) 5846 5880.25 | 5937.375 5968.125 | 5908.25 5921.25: 0.1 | 17.6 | 18.6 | 18.1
